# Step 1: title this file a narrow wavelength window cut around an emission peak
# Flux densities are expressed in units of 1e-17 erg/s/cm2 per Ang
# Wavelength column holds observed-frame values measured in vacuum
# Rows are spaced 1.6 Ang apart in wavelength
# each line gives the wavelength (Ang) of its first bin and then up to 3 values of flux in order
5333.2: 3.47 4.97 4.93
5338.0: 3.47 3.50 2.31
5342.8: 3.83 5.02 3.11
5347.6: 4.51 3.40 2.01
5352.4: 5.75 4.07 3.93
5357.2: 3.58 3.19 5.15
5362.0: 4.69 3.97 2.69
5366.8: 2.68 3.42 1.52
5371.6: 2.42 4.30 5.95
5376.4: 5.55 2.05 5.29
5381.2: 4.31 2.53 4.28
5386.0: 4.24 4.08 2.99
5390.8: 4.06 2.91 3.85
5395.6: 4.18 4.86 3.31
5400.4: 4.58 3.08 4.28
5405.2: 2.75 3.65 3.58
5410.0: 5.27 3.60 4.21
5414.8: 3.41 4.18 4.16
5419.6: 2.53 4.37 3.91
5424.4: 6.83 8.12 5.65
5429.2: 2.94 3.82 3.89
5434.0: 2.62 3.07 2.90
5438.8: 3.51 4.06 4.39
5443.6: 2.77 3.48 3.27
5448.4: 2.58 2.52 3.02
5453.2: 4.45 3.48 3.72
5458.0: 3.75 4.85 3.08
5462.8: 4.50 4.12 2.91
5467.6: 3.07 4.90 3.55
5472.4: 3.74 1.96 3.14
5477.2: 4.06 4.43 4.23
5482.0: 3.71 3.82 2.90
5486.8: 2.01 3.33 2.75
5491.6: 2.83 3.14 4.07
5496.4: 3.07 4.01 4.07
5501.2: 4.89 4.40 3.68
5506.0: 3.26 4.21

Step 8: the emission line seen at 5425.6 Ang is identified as [O III] 5007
